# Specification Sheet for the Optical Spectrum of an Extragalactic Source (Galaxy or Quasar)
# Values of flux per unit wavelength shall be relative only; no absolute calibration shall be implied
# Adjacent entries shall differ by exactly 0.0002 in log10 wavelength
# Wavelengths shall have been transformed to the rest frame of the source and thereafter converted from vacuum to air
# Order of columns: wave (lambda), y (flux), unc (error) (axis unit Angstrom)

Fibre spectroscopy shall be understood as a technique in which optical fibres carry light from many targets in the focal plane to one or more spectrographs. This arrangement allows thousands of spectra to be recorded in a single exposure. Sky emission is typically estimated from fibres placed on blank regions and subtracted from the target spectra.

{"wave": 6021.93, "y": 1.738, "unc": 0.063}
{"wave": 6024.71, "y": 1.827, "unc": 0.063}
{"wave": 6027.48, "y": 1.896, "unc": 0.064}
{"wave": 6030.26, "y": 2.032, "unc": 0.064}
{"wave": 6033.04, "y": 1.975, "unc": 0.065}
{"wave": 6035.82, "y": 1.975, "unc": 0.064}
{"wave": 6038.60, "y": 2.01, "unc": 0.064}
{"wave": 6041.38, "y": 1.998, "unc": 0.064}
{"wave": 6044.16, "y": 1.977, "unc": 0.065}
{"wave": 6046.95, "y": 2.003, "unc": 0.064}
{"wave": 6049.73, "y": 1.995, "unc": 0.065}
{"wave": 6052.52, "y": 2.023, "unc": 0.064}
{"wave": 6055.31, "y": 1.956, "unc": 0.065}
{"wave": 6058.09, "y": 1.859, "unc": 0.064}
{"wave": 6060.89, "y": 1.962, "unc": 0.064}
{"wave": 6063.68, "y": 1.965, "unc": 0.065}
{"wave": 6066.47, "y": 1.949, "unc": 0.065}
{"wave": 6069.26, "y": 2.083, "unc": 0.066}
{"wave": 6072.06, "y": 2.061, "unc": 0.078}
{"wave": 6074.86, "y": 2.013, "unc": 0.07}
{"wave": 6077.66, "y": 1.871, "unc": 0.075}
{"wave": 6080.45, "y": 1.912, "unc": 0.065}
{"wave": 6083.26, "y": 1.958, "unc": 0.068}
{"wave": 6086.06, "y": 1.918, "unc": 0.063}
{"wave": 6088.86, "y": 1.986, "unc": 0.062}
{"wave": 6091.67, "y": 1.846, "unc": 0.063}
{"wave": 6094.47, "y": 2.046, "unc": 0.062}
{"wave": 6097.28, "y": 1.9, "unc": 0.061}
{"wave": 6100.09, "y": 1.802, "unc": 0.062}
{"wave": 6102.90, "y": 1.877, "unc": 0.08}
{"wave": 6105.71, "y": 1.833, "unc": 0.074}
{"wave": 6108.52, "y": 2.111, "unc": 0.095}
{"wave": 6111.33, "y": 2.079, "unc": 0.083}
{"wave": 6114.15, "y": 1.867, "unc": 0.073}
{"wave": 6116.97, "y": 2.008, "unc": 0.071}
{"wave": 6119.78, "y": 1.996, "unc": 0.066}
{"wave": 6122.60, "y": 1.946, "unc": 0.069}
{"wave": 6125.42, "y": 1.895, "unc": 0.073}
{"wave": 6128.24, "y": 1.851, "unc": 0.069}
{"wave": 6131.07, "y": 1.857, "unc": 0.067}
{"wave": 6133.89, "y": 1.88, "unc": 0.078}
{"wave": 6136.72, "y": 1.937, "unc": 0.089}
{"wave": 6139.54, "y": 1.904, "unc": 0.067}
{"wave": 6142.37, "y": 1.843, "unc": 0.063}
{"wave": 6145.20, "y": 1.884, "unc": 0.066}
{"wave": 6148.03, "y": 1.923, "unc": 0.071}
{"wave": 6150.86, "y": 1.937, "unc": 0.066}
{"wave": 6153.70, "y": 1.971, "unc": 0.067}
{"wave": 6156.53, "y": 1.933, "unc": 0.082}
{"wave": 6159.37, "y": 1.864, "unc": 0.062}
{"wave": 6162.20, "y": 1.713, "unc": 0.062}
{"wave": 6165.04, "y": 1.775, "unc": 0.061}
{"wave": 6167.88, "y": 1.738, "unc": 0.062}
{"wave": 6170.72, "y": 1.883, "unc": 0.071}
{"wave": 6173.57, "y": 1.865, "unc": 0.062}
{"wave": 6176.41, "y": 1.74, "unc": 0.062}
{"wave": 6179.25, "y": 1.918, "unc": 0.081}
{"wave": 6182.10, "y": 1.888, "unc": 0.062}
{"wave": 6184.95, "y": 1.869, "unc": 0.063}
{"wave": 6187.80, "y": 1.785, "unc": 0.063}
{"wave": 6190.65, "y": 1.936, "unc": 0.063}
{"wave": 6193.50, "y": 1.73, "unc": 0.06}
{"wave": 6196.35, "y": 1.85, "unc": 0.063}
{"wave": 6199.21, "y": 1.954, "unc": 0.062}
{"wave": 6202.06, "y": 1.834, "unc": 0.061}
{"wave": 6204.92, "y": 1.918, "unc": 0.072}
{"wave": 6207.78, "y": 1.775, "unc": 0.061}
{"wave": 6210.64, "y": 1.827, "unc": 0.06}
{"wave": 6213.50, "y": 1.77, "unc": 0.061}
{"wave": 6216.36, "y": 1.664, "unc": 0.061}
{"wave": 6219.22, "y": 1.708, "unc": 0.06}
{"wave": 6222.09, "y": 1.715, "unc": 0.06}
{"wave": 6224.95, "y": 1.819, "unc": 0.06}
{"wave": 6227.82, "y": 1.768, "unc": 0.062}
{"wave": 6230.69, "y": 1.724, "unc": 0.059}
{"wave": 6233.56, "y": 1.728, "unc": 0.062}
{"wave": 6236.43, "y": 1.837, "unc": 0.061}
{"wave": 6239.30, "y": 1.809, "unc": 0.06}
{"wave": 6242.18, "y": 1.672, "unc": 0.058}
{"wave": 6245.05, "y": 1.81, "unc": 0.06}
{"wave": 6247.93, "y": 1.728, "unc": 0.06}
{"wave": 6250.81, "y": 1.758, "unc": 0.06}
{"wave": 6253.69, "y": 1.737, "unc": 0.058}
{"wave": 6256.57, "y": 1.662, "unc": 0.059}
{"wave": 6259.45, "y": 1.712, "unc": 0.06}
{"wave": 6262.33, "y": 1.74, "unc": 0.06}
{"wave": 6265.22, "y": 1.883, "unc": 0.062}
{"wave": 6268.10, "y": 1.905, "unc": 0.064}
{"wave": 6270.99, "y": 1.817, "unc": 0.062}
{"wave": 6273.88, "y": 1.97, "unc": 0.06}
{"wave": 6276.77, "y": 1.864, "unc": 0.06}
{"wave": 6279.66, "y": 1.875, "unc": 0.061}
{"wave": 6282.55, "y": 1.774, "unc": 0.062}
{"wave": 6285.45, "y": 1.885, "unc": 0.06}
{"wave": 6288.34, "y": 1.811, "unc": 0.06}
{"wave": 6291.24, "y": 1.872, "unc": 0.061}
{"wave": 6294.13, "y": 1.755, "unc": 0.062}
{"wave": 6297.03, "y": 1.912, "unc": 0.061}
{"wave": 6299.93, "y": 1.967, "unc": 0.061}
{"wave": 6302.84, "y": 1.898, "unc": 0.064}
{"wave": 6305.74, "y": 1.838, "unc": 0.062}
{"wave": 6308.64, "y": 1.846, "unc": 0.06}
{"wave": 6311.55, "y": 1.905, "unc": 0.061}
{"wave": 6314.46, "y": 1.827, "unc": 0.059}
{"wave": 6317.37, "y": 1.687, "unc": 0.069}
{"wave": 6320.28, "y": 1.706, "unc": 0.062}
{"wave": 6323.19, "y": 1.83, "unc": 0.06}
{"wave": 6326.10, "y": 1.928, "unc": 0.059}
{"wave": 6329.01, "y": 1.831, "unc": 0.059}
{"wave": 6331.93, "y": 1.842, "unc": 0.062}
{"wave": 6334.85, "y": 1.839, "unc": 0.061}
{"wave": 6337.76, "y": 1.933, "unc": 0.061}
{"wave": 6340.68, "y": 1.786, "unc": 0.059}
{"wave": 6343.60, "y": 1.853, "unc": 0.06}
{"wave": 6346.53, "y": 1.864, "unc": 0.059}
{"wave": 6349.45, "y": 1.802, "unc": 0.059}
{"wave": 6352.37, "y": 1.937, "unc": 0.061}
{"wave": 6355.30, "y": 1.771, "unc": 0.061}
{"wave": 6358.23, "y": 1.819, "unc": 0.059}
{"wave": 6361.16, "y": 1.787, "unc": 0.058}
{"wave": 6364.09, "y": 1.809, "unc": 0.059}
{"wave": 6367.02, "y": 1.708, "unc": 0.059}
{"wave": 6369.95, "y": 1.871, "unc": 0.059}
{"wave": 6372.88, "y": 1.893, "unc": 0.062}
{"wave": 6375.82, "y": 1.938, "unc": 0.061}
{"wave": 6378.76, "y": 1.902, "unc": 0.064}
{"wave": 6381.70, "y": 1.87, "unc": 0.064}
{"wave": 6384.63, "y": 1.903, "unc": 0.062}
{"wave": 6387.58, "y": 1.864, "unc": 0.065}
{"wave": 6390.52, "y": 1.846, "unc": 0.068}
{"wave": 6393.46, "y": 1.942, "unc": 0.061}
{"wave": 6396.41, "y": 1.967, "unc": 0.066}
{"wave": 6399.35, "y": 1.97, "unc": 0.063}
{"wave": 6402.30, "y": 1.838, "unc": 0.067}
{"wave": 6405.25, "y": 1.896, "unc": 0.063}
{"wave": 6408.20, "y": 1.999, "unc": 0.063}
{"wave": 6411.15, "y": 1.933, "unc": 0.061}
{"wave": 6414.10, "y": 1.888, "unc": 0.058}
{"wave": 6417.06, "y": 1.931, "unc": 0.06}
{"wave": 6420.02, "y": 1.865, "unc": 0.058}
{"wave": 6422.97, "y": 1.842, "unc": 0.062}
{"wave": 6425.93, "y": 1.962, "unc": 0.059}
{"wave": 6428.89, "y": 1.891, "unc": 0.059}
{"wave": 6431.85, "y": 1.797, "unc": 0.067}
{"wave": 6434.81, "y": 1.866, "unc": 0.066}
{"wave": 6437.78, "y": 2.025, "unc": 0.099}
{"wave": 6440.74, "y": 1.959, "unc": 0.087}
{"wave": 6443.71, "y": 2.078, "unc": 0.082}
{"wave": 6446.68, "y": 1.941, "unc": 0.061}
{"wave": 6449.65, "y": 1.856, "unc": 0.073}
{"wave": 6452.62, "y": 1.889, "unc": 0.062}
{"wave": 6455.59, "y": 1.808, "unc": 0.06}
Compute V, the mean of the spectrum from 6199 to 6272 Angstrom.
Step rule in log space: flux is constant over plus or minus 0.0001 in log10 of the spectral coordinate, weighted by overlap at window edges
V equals 1.78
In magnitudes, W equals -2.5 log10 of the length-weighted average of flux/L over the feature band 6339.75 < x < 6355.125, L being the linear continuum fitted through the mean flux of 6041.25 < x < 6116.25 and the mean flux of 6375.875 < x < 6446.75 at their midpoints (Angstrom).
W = 0.046 mag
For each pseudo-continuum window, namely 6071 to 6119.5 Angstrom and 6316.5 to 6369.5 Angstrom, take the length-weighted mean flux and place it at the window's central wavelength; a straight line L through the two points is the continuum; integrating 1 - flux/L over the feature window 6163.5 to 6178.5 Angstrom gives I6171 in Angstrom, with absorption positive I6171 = 0.8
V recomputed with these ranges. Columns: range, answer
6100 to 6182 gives 1.89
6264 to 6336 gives 1.85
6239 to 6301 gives 1.81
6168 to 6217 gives 1.84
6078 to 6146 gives 1.92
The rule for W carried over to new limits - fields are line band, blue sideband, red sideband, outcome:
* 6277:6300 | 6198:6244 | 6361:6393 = -0.02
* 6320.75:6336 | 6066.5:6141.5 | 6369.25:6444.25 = 0.04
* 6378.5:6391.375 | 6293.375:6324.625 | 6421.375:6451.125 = 0.01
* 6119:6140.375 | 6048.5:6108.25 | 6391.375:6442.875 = 0.02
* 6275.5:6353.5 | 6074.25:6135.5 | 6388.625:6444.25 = 0.04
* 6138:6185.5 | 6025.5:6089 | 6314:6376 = 0.03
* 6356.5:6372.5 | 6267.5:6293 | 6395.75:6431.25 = 0.05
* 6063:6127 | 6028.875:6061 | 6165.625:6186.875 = -0.01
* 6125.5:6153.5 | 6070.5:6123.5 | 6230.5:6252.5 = 0.00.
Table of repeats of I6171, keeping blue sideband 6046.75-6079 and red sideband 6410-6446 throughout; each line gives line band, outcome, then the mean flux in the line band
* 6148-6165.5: 0.8 Angstrom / 1.88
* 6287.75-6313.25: 0.9 Angstrom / 1.87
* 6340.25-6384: 2.0 Angstrom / 1.84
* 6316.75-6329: 0.9 Angstrom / 1.8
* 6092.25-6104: 0.4 Angstrom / 1.9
